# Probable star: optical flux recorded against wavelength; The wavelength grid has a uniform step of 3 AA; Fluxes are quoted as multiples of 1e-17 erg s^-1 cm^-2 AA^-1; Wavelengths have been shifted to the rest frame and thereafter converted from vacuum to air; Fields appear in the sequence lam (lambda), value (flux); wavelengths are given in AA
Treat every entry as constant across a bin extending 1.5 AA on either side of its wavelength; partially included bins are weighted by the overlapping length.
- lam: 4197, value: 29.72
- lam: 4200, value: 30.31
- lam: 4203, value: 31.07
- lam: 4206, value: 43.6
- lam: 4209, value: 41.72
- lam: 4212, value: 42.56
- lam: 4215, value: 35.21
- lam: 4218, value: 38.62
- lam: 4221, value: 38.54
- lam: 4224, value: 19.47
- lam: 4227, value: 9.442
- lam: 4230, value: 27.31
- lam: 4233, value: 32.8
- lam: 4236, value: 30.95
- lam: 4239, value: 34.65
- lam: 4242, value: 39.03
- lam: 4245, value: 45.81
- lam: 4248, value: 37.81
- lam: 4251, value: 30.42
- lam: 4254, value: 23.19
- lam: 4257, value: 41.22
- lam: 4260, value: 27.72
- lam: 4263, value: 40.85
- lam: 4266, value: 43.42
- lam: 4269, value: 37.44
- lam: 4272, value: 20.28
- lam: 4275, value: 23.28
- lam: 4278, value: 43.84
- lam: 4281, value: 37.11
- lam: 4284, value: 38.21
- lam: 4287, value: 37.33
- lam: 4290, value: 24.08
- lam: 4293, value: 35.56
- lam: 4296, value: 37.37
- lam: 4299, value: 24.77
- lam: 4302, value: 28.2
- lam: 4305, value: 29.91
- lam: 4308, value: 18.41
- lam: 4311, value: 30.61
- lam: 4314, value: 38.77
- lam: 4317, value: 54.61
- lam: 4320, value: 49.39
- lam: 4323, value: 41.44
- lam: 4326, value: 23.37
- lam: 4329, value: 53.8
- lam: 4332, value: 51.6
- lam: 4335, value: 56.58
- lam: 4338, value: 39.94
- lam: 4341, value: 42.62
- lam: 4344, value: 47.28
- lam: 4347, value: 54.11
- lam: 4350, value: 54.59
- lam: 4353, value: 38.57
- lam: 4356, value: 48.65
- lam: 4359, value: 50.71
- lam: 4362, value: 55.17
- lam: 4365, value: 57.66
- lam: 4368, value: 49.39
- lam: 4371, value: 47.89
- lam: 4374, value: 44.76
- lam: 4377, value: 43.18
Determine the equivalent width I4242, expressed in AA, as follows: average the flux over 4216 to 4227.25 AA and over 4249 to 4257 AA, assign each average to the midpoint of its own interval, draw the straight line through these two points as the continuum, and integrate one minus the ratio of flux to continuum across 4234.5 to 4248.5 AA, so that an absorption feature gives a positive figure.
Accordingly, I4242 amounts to -3.7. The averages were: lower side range 28.8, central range 37.6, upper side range 30.2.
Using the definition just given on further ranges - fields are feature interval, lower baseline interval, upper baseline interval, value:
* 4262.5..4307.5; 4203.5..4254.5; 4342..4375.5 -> 8.4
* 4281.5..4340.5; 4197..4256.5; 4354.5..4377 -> 8.2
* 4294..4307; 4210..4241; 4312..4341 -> 3.7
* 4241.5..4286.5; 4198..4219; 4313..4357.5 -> 6.6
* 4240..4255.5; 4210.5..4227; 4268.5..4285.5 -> -1.1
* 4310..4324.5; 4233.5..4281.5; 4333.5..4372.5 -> 0.2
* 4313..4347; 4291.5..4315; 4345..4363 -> -4.6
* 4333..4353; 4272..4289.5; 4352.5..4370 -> -0.7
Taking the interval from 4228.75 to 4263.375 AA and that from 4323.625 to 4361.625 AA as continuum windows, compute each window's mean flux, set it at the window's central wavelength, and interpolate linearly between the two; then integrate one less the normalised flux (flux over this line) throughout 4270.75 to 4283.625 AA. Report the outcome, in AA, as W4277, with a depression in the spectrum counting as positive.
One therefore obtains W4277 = 2.2 AA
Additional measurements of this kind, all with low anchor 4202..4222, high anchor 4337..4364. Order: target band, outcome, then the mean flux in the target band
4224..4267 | 9.1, 32.6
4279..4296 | 3.5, 35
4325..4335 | 0.2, 45.9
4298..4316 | 6.4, 29.3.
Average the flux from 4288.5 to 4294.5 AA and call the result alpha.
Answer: 29.8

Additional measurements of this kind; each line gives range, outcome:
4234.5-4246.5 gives 37.6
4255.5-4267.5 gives 38.3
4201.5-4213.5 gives 39.7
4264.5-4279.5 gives 33.7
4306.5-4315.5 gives 29.3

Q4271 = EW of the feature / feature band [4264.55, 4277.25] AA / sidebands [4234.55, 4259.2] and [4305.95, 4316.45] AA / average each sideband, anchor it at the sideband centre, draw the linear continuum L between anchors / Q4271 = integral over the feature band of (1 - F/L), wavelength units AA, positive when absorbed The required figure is 0.8 AA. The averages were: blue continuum 35.2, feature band 31.8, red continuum 31.6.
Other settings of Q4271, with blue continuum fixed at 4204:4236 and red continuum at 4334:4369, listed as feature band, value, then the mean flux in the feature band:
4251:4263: 1.79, 31.9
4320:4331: 1.14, 41.4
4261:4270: -0.34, 40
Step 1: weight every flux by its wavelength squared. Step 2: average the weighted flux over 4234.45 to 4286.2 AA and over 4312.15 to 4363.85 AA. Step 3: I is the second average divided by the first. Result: 1.39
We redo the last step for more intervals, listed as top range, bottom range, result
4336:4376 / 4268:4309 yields 1.61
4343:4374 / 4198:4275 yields 1.59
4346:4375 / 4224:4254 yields 1.71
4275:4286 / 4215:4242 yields 1.28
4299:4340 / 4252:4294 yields 1.19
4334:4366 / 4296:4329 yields 1.43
